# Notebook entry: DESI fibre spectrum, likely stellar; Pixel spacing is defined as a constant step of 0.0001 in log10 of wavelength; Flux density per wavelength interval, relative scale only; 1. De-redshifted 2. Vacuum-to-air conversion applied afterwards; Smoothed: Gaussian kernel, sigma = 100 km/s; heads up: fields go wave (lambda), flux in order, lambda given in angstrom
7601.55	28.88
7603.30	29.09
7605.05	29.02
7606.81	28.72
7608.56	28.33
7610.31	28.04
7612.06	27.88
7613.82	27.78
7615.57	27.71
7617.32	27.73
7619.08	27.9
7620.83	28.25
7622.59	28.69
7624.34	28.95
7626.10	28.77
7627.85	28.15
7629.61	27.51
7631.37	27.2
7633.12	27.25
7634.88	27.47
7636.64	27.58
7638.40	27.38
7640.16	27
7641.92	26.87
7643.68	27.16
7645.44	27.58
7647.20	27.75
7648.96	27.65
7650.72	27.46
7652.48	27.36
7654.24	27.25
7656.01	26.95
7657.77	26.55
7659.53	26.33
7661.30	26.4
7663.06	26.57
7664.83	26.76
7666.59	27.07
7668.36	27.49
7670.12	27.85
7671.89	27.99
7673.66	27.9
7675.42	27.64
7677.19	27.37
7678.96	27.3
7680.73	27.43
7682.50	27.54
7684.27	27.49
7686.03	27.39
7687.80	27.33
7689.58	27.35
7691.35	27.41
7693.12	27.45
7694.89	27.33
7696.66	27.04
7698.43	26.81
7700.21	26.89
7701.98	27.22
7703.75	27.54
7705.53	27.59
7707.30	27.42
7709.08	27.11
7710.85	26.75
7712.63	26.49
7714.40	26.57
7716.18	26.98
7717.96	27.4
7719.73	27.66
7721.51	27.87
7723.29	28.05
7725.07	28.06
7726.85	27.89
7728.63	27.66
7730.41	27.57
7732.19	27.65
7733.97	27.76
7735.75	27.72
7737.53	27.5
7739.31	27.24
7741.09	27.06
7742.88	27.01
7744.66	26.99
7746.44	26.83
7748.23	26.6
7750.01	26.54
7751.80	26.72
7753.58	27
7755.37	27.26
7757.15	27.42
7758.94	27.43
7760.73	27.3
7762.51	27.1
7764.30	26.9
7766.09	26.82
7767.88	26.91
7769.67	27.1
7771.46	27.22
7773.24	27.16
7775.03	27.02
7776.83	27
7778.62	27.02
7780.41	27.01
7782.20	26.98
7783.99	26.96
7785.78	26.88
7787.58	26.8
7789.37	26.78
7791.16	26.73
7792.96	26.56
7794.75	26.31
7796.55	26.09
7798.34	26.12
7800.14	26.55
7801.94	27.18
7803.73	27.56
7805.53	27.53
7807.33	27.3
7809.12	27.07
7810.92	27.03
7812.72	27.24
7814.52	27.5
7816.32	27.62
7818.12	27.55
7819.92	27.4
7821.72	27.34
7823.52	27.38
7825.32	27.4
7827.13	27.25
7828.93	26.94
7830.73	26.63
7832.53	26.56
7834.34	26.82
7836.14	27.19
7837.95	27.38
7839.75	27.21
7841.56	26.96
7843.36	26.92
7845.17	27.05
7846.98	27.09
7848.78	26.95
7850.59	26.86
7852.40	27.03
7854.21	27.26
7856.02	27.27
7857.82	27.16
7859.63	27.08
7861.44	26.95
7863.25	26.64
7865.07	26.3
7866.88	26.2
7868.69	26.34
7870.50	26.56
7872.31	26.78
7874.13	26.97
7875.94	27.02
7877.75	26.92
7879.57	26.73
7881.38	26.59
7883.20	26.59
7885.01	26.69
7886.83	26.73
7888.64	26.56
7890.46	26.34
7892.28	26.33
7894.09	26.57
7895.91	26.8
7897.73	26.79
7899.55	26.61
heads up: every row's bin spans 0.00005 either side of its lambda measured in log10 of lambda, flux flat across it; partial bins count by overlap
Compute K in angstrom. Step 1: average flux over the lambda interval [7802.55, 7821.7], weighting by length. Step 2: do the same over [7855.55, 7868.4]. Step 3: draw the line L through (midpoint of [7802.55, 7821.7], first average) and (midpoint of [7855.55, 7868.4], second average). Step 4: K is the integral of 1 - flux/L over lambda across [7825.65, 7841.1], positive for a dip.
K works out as 0.1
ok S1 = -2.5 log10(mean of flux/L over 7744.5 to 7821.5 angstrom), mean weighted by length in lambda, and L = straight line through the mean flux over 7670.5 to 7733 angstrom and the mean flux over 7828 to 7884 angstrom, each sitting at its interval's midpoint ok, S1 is 0.00 mag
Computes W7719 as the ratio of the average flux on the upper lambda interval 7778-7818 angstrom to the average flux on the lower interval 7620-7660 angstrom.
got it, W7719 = 0.98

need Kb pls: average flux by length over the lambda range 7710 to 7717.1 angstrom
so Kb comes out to 26.7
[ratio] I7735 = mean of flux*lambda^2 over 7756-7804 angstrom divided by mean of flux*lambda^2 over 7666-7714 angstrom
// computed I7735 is 1.0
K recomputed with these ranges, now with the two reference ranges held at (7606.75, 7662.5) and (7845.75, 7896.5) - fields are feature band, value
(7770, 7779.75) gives 0.0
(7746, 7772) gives 0.1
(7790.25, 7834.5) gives -0.1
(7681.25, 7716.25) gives 0.2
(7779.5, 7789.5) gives 0.1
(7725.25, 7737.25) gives -0.2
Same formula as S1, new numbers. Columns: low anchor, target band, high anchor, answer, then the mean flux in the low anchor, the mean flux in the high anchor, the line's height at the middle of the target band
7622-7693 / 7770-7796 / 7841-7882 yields 0.01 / 27.4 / 26.9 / 27.1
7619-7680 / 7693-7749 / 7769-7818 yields 0.00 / 27.5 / 27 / 27.2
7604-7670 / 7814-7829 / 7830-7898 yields -0.02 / 27.6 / 26.8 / 27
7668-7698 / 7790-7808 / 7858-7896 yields 0.01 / 27.5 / 26.7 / 27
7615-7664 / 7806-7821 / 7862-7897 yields -0.02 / 27.5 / 26.6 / 26.9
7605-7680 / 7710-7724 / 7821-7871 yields 0.01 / 27.6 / 27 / 27.3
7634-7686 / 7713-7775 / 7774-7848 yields 0.00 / 27.3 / 27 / 27.1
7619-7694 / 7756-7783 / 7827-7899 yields 0.00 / 27.5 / 26.8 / 27.1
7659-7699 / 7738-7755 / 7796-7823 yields 0.01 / 27.3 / 27.2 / 27.2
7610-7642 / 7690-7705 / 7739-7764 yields 0.01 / 27.8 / 27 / 27.4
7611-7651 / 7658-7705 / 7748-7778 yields 0.01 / 27.7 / 27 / 27.5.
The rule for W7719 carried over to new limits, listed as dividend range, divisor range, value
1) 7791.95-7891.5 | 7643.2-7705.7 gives 0.99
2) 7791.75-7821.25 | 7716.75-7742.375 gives 0.98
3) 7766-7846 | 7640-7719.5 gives 0.99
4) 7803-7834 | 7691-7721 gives 1.00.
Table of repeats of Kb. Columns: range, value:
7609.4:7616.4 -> 27.9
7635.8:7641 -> 27.3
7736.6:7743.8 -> 27.2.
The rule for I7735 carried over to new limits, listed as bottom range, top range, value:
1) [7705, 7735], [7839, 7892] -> 1.01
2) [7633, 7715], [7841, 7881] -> 1.03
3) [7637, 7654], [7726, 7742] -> 1.03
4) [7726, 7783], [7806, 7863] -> 1.02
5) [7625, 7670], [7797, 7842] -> 1.04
